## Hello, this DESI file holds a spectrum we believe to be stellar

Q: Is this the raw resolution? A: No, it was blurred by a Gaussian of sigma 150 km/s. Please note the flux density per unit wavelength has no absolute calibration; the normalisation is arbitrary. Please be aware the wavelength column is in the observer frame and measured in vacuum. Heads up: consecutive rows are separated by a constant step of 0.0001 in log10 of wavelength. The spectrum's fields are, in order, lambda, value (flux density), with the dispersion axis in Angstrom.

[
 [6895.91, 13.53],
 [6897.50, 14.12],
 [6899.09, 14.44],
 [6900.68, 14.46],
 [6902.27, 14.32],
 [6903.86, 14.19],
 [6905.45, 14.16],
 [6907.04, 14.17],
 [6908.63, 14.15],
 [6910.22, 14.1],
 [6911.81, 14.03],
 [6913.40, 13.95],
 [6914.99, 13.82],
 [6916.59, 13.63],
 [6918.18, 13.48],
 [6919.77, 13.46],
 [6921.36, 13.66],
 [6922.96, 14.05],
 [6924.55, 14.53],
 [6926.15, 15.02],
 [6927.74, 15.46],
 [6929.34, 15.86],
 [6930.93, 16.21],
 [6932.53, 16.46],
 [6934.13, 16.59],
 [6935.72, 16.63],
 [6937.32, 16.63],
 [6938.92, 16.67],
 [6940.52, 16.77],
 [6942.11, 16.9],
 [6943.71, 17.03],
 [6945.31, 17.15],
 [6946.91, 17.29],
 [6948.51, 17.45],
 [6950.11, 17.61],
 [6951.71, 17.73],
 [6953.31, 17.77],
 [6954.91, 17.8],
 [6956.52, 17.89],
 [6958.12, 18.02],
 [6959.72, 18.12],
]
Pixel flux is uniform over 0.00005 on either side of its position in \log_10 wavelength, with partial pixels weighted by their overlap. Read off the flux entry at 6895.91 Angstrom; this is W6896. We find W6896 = 13.53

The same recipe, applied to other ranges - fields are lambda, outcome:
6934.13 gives 16.59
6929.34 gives 15.86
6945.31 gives 17.15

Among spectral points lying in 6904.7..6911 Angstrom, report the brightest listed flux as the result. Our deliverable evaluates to 14.17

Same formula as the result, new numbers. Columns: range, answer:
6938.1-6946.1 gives 17.15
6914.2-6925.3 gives 14.53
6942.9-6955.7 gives 17.8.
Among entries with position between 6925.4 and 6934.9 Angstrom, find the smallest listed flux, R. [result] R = 15.02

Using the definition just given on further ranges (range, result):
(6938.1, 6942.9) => 16.67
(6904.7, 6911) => 14.1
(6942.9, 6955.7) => 17.03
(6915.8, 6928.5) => 13.46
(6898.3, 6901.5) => 14.44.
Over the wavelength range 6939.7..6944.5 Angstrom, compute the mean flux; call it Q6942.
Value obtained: 16.9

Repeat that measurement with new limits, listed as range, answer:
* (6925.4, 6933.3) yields 15.8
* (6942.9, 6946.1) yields 17.1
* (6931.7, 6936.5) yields 16.6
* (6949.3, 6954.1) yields 17.7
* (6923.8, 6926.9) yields 14.7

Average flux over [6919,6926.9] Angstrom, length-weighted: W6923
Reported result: 14.1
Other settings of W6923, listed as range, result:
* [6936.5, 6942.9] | 16.7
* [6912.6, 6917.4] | 13.8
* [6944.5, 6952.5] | 17.4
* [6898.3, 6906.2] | 14.3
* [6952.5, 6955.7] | 17.8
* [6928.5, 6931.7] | 16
